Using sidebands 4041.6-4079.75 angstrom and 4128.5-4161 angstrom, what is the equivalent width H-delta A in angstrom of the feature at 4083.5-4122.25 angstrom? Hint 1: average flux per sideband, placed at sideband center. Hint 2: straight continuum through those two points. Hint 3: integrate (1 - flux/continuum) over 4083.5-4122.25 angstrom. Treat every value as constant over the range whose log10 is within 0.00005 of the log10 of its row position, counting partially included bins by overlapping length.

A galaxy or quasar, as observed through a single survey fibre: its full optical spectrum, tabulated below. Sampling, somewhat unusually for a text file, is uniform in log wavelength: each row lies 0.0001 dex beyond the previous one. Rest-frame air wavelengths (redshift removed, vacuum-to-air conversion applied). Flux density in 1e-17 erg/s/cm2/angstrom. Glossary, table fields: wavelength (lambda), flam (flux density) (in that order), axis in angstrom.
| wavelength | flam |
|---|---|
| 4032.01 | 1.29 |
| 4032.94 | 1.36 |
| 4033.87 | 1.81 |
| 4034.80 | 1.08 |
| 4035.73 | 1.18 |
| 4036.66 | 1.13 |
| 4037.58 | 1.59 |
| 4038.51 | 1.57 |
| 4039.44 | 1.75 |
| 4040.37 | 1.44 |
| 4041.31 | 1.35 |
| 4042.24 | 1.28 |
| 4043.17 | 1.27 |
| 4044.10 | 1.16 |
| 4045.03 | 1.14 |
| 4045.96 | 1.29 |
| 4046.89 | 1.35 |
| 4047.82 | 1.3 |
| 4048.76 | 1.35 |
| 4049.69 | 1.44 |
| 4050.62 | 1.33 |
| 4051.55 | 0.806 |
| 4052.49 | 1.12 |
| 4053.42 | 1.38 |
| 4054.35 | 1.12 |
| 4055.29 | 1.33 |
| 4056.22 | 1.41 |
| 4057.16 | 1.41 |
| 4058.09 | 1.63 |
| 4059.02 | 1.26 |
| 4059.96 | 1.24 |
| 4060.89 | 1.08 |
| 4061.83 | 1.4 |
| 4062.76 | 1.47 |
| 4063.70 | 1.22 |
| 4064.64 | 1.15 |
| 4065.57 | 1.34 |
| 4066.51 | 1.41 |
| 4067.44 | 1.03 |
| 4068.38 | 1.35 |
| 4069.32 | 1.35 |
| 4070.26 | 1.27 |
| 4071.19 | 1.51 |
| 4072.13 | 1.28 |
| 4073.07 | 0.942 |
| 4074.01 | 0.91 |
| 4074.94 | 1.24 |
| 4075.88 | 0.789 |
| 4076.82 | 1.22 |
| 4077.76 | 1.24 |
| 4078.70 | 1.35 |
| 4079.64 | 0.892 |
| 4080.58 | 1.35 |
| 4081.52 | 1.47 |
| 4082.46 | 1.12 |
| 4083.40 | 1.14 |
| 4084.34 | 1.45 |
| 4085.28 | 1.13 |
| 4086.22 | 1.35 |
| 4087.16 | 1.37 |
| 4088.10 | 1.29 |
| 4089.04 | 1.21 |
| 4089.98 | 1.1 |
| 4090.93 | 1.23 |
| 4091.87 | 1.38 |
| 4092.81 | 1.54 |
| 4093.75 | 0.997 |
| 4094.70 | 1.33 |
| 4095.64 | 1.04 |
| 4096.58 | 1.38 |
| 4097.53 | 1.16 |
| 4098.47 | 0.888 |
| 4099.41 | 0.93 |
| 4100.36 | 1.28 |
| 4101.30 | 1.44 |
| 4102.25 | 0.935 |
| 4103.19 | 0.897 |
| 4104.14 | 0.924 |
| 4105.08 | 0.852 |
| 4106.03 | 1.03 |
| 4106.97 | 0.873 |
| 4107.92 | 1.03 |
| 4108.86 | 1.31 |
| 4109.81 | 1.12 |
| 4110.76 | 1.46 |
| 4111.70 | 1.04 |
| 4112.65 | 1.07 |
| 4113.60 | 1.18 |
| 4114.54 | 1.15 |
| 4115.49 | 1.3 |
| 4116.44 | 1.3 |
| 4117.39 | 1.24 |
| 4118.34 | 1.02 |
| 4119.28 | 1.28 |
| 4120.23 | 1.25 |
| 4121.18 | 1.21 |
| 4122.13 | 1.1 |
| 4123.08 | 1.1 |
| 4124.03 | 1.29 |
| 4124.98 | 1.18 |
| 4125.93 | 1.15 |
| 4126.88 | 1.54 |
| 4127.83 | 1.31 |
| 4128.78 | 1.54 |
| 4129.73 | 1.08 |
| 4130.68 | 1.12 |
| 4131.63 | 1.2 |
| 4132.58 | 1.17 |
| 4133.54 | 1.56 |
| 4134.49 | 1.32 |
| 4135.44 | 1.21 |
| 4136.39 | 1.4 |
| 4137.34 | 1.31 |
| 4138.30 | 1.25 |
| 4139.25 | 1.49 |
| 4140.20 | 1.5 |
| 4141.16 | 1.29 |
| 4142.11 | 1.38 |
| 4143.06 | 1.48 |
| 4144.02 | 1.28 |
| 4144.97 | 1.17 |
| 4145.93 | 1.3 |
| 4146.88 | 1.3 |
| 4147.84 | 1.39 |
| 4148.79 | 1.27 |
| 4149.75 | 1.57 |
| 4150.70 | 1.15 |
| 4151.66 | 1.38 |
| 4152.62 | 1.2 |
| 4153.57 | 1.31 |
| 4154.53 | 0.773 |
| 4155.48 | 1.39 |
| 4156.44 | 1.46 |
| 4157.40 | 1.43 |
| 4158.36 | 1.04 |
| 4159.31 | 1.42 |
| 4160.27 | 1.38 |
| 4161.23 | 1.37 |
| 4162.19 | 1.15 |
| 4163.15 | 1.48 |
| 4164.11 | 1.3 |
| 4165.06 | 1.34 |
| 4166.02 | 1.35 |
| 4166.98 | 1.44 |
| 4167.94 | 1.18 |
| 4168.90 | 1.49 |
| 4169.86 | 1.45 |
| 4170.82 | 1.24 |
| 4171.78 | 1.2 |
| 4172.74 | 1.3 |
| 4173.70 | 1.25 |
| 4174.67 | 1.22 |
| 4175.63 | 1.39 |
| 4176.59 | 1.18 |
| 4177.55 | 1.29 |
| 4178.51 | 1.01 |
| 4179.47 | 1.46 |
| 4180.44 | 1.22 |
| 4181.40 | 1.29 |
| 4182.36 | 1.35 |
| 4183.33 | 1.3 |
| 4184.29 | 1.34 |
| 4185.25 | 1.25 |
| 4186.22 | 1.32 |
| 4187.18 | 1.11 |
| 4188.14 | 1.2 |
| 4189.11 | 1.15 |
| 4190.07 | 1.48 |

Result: 3.2 angstrom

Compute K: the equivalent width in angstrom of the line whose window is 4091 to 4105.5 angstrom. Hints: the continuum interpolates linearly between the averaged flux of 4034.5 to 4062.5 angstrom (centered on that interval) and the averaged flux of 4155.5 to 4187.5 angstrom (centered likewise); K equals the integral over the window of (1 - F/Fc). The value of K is 1.9 angstrom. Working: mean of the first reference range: 1.31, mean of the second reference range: 1.31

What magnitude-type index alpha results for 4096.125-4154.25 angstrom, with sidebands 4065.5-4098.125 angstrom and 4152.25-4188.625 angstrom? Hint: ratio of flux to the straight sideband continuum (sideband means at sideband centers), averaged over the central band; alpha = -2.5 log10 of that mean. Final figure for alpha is 0.03 mag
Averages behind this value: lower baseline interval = 1.23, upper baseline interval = 1.29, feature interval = 1.23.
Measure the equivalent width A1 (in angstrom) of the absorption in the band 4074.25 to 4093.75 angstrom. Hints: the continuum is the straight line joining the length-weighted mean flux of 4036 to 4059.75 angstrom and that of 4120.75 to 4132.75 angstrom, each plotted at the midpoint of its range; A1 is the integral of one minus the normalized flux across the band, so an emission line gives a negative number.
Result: 0.8 angstrom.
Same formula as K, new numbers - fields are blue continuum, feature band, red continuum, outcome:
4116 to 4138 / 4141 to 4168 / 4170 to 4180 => -1.15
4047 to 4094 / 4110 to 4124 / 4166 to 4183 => 0.86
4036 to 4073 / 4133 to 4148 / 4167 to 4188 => -0.71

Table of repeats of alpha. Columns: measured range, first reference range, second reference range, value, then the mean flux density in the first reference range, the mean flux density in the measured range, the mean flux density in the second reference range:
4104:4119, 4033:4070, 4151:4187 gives 0.160 mag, 1.32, 1.13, 1.29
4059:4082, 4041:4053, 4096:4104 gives -0.042 mag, 1.24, 1.23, 1.1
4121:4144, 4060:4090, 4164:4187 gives -0.025 mag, 1.23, 1.3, 1.3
